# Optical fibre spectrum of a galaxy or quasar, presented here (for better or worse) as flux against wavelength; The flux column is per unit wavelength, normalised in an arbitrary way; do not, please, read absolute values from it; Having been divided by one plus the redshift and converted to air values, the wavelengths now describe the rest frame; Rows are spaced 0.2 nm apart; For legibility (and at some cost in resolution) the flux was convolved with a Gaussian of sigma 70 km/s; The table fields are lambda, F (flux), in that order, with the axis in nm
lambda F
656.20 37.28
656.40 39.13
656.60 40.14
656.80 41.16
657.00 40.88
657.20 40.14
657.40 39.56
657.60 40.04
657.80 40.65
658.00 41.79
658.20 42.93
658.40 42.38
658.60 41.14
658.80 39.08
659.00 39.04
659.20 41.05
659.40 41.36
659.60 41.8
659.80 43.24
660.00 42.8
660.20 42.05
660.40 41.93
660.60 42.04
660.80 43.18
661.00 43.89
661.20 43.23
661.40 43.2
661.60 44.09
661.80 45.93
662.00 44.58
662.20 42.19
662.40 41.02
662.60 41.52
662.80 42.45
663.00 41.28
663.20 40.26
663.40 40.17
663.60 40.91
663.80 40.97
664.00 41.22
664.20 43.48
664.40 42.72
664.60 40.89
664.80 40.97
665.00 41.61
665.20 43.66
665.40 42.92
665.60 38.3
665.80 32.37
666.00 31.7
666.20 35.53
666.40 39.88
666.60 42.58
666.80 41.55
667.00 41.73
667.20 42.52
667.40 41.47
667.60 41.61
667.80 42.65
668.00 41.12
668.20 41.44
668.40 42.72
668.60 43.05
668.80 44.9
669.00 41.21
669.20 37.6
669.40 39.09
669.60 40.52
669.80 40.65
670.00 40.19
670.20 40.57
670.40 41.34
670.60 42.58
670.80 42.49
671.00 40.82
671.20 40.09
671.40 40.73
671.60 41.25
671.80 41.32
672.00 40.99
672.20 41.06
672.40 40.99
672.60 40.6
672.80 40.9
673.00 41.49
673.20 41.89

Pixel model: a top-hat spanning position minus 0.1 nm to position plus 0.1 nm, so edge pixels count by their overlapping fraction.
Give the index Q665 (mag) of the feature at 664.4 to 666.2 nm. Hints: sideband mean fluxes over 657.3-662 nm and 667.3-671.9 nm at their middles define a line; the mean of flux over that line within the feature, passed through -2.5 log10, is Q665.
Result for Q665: 0.069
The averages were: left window 42.1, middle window 39.1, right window 41.3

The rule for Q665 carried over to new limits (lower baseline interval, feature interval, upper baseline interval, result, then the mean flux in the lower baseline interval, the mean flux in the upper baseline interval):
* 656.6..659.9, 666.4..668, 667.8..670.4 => -0.02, 41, 41.2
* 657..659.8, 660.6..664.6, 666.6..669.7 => -0.03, 40.9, 41.6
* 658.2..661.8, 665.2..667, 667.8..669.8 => 0.08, 42.2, 41.3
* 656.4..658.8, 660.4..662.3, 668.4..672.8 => -0.07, 40.8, 41.1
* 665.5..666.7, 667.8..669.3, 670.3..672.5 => -0.08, 36.7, 41.2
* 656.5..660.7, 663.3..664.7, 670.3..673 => -0.01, 41.2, 41.2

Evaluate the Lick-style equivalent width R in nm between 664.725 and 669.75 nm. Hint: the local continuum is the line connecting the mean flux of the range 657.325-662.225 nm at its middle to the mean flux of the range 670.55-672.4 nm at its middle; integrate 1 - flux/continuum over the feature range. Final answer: 0.125 nm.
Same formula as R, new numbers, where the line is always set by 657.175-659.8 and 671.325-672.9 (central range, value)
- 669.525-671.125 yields -0.006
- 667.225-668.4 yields -0.024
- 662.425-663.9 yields -0.004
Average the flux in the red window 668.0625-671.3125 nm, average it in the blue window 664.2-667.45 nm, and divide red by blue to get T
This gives 1.03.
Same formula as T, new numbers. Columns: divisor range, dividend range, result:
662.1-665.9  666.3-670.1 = 1.01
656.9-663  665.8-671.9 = 0.97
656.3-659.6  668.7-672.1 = 1.01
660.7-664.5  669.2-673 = 0.96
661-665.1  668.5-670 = 0.97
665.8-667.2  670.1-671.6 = 1.07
